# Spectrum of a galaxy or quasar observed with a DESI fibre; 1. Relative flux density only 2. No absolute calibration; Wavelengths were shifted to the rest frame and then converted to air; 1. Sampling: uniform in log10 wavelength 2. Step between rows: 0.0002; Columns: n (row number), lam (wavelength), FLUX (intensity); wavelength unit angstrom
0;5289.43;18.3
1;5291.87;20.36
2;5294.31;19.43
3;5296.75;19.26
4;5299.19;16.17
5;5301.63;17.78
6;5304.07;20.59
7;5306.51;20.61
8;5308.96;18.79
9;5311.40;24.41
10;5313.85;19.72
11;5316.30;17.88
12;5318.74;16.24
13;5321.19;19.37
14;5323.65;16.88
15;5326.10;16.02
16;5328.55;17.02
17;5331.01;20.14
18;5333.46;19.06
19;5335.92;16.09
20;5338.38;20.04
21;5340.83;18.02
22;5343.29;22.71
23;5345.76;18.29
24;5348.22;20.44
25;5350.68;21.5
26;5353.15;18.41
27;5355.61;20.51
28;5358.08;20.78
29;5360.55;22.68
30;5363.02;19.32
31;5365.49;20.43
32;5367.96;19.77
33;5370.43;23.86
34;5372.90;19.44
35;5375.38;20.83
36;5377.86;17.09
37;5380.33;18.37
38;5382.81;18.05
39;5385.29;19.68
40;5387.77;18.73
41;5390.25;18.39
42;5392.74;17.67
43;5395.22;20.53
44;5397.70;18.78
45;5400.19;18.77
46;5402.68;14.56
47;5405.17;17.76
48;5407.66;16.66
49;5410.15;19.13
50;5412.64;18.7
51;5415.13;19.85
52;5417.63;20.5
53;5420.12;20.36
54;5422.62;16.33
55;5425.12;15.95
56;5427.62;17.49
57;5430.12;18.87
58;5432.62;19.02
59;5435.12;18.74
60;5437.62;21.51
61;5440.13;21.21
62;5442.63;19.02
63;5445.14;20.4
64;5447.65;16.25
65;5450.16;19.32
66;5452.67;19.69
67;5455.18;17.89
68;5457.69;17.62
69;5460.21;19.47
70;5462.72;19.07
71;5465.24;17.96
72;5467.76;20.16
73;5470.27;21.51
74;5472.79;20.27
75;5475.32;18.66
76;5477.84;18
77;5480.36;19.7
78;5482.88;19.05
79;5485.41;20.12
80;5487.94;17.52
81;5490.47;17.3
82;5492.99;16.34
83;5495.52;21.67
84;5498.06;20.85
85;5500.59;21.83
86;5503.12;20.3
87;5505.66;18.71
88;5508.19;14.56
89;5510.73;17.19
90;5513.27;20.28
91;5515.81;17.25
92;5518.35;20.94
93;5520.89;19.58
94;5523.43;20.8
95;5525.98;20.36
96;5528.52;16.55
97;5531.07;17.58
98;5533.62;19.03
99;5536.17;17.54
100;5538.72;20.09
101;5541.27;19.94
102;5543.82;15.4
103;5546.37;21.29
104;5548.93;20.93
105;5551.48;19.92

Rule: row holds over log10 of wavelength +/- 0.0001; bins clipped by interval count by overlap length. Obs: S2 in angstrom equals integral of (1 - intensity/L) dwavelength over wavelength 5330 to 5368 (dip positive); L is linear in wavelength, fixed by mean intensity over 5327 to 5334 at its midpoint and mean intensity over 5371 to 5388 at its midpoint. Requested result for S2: -2.24 angstrom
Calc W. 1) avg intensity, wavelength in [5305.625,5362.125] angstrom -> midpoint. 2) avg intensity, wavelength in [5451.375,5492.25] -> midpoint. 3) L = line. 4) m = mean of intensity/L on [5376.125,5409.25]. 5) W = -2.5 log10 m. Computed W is 0.06 mag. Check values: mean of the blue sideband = 19.4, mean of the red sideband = 19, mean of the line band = 18.1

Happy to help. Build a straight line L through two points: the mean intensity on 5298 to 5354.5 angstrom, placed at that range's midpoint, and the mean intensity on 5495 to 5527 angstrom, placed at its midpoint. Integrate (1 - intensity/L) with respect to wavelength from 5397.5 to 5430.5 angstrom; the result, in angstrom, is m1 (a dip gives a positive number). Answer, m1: 2.0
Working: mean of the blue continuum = 19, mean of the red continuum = 19.5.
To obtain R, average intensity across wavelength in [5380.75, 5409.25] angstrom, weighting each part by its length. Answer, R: 18.2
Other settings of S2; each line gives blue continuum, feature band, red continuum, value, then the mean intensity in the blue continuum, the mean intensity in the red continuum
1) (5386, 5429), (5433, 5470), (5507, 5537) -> -1.8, 18.3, 18.5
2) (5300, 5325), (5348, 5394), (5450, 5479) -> -1.5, 19.2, 19.1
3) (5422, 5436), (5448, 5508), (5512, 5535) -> -2.1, 17.8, 19.1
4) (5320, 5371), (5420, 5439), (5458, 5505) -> 1.0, 19.5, 19.4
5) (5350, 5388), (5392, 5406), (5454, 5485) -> 1.2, 20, 19.1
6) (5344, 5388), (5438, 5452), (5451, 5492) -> -0.1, 20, 19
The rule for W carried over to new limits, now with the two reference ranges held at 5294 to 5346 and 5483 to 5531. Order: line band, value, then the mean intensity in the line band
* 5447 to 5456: 0.03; 18.4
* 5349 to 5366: -0.09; 20.5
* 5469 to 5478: -0.05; 19.8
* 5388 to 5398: 0.00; 18.8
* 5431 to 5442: -0.06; 20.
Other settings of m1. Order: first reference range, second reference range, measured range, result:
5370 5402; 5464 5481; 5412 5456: 0.71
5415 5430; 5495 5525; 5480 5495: 0.58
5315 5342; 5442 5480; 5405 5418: -0.09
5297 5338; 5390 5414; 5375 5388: -0.32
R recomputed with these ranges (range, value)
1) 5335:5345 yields 19.3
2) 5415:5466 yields 18.9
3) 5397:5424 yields 18.3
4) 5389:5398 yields 18.9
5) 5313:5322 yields 18.2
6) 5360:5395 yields 19.6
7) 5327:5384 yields 19.7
